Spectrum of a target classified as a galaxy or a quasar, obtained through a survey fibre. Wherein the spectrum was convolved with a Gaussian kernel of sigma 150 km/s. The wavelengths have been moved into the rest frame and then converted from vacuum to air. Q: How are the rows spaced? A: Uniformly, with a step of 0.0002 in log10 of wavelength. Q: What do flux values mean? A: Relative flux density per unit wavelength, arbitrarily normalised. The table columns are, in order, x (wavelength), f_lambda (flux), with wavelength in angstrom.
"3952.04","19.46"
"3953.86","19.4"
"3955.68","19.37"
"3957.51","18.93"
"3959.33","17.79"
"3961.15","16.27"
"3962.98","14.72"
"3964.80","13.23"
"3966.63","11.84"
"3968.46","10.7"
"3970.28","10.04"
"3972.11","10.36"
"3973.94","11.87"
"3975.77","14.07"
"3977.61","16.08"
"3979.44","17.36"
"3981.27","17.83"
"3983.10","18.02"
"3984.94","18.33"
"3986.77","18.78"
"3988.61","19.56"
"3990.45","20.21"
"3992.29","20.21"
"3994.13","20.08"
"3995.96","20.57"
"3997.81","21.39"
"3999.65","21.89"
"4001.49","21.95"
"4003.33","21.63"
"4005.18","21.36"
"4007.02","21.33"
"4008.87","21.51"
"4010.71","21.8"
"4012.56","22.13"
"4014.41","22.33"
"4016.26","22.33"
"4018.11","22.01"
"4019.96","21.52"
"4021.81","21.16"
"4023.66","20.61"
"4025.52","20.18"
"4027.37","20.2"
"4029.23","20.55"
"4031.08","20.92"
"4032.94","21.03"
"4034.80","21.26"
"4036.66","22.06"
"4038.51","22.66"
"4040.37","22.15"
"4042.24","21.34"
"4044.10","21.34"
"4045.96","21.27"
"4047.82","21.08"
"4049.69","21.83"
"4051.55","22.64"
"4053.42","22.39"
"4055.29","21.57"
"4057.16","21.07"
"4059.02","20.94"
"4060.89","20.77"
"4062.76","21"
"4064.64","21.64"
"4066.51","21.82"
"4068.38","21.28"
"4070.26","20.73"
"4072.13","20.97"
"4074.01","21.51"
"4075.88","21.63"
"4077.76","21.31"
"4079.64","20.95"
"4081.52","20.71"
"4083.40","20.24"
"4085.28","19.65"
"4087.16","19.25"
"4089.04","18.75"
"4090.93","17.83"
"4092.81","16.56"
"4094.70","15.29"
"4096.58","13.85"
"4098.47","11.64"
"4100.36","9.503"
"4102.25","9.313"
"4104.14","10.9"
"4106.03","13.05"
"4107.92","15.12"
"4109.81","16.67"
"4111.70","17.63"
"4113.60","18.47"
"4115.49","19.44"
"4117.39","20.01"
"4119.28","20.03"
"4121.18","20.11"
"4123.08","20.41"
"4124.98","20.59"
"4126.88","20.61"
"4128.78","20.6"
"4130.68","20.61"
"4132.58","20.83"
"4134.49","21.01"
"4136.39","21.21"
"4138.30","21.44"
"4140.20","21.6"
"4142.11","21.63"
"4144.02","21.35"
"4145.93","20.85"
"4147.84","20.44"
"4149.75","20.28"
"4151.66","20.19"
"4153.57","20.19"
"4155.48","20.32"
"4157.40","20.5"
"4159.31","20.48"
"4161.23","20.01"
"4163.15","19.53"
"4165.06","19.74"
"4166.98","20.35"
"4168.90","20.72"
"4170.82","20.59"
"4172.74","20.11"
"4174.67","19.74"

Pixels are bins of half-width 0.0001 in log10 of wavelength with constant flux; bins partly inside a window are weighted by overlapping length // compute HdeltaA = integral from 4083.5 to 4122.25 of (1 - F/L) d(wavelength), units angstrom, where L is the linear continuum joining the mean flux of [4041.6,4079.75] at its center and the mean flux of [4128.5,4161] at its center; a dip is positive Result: 8.9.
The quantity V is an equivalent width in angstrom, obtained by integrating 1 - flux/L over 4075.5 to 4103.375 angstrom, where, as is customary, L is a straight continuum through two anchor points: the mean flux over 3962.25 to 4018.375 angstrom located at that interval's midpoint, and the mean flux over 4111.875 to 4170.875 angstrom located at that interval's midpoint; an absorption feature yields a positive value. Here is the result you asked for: 3.8 angstrom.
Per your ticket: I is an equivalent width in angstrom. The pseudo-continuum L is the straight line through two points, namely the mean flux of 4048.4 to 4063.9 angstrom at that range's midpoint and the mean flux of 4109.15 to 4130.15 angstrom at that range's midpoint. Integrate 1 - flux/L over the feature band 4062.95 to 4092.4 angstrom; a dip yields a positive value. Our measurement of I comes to 0.5 angstrom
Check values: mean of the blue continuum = 21.5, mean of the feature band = 20.5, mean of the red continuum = 19.6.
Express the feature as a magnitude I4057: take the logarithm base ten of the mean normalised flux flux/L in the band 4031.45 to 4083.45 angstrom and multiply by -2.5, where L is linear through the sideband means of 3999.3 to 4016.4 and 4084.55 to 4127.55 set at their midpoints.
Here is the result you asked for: -0.12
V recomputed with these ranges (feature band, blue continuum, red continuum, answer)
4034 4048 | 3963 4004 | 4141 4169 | -2.71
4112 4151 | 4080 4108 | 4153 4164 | -4.92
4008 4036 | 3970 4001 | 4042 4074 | -2.55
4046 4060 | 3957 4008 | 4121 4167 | -2.11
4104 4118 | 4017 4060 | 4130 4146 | 3.03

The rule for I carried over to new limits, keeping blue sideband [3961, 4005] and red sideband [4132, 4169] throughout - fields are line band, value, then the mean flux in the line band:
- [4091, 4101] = 2.9 angstrom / 13.9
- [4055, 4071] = -2.1 angstrom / 21.2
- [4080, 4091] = -0.2 angstrom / 19.6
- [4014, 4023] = -2.0 angstrom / 21.8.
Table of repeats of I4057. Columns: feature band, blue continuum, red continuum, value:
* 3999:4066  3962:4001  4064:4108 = -0.25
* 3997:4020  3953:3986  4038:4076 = -0.20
